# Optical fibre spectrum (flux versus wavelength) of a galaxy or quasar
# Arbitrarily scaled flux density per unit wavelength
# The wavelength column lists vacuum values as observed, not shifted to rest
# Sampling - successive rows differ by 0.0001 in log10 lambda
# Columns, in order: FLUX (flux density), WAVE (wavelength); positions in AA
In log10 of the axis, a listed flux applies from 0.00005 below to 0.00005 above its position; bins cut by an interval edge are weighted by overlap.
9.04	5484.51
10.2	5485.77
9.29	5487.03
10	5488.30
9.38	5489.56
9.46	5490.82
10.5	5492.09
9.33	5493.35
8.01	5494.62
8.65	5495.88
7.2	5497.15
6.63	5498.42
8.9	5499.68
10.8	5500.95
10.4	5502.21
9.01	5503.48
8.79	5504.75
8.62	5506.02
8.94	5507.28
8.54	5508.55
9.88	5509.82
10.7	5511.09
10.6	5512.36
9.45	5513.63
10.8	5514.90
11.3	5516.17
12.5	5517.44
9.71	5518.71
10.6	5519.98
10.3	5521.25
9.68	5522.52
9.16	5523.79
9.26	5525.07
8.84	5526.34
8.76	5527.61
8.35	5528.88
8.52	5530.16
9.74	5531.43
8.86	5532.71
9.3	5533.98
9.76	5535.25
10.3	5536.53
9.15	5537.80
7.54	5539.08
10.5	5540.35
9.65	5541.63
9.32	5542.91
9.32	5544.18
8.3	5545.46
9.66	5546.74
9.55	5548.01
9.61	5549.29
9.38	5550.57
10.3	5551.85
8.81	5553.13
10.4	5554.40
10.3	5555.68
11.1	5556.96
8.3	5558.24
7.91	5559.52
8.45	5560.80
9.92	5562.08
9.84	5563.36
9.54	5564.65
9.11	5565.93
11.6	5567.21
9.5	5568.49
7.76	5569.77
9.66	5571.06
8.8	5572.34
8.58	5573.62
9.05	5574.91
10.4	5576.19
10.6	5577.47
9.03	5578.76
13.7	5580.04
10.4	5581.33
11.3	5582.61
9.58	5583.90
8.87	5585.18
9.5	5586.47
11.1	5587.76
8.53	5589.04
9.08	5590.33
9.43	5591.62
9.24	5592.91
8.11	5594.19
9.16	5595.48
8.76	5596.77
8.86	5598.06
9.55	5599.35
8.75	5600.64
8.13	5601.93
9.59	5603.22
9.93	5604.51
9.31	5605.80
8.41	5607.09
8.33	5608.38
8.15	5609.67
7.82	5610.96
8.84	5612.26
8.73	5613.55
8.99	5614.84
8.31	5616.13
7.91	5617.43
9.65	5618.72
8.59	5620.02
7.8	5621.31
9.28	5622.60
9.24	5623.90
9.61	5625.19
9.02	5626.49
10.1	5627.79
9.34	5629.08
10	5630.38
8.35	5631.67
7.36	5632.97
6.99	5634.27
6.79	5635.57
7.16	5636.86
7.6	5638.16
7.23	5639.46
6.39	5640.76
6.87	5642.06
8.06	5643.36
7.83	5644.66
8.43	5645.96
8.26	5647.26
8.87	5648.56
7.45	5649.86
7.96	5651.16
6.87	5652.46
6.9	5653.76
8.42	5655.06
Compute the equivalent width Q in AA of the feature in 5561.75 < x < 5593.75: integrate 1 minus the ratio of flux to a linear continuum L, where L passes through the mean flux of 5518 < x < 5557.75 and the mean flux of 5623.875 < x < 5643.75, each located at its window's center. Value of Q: -3.04 AA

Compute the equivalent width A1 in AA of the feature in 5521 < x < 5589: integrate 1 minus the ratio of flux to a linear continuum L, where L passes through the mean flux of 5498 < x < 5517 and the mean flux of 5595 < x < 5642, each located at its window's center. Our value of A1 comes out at -2.92 AA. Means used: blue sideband 9.62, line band 9.54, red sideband 8.53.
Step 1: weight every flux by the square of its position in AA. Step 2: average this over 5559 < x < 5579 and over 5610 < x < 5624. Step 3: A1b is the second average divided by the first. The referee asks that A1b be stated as 0.94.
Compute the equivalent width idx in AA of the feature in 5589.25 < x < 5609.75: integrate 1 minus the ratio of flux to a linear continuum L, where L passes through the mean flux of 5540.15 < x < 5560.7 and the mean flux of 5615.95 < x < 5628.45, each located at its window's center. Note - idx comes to 0.4 AA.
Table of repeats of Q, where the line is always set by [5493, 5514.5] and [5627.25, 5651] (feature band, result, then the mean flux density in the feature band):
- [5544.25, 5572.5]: -2.69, 9.45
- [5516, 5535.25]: -1.53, 9.62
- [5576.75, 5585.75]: -2.21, 10.5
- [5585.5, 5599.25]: -1.39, 9.18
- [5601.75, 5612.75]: -0.71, 8.75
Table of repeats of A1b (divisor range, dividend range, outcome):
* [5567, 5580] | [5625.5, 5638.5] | 0.88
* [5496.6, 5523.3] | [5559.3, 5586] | 1.03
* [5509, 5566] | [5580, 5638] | 0.96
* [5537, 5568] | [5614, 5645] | 0.90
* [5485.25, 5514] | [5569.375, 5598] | 1.06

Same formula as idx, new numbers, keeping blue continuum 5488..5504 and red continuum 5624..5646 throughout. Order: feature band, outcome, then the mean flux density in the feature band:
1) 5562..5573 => -1.20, 9.5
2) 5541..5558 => -1.84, 9.64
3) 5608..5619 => -0.34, 8.49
